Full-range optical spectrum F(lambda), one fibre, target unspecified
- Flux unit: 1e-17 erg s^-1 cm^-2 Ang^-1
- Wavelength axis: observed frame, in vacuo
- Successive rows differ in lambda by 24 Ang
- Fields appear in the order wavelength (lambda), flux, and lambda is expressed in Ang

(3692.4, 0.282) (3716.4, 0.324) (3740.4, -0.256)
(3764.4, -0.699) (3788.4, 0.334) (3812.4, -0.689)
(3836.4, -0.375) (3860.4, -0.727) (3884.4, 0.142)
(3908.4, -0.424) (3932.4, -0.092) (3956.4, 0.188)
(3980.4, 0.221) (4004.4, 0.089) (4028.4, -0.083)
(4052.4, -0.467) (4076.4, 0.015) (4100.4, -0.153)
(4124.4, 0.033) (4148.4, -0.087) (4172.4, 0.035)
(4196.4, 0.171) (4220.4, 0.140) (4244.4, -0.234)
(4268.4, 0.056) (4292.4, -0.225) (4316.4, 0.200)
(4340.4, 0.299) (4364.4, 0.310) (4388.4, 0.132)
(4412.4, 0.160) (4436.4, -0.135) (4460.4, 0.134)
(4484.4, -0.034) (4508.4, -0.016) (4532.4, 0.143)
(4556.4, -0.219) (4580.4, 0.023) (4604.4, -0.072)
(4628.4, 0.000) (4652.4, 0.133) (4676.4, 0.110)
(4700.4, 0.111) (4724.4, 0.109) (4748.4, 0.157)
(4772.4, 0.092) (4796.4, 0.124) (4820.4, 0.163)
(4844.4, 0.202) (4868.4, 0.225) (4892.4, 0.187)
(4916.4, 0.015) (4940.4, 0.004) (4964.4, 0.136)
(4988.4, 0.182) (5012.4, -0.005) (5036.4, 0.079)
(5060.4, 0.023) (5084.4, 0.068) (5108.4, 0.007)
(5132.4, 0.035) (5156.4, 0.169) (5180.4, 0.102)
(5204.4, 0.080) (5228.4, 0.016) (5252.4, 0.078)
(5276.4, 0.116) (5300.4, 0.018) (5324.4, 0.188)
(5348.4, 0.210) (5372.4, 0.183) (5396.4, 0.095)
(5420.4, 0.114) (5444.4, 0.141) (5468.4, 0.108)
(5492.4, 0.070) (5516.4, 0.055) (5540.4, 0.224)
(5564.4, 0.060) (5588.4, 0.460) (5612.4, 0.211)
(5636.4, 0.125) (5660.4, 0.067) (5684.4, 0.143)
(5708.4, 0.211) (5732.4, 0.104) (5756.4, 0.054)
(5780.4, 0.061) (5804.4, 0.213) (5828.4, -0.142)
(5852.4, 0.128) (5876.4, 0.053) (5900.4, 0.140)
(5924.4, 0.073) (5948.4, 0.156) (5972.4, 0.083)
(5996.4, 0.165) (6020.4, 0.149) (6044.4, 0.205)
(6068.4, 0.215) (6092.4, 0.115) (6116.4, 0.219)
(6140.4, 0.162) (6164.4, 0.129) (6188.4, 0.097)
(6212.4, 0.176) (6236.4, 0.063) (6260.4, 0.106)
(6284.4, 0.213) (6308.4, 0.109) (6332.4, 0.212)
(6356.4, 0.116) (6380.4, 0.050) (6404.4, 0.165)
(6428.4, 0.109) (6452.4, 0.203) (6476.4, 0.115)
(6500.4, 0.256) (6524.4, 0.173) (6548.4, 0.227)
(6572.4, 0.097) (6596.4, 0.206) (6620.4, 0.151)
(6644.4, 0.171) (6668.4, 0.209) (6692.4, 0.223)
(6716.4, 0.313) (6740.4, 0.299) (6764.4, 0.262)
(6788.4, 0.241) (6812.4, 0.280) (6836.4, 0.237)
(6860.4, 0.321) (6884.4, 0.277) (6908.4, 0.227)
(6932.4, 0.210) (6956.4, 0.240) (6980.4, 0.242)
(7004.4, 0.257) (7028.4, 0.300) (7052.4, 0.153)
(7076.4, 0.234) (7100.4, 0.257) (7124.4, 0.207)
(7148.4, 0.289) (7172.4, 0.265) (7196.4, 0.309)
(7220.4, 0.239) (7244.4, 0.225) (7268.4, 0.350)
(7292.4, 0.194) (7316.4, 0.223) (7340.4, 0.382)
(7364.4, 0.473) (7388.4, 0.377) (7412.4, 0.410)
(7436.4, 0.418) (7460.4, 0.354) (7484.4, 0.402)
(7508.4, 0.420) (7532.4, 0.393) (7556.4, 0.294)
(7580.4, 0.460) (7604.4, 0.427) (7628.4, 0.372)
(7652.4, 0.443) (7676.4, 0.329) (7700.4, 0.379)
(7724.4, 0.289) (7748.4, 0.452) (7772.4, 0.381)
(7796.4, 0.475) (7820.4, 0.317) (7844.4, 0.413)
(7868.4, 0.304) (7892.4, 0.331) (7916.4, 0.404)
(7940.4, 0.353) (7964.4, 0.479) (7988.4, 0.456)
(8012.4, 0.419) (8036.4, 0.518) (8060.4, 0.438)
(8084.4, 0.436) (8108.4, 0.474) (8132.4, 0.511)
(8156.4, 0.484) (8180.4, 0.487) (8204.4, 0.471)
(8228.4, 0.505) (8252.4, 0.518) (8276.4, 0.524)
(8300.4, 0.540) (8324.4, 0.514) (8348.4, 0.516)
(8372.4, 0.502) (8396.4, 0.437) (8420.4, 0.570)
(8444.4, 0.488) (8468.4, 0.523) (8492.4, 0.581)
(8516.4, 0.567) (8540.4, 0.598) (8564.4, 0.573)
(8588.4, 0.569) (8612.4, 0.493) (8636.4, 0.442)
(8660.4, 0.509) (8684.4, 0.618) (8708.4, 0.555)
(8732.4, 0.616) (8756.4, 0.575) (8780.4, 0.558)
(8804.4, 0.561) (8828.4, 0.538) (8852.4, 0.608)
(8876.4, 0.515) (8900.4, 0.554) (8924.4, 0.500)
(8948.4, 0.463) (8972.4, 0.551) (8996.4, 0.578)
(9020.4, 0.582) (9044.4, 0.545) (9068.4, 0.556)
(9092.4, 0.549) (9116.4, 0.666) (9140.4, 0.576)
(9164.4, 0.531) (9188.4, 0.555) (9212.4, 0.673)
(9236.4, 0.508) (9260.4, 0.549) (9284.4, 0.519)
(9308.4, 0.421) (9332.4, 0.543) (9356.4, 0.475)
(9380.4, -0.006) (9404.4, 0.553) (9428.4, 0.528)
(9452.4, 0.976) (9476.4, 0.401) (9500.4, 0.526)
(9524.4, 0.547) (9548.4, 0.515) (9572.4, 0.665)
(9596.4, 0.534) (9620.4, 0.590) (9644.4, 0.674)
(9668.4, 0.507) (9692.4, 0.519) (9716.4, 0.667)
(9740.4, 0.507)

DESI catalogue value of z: 0.84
